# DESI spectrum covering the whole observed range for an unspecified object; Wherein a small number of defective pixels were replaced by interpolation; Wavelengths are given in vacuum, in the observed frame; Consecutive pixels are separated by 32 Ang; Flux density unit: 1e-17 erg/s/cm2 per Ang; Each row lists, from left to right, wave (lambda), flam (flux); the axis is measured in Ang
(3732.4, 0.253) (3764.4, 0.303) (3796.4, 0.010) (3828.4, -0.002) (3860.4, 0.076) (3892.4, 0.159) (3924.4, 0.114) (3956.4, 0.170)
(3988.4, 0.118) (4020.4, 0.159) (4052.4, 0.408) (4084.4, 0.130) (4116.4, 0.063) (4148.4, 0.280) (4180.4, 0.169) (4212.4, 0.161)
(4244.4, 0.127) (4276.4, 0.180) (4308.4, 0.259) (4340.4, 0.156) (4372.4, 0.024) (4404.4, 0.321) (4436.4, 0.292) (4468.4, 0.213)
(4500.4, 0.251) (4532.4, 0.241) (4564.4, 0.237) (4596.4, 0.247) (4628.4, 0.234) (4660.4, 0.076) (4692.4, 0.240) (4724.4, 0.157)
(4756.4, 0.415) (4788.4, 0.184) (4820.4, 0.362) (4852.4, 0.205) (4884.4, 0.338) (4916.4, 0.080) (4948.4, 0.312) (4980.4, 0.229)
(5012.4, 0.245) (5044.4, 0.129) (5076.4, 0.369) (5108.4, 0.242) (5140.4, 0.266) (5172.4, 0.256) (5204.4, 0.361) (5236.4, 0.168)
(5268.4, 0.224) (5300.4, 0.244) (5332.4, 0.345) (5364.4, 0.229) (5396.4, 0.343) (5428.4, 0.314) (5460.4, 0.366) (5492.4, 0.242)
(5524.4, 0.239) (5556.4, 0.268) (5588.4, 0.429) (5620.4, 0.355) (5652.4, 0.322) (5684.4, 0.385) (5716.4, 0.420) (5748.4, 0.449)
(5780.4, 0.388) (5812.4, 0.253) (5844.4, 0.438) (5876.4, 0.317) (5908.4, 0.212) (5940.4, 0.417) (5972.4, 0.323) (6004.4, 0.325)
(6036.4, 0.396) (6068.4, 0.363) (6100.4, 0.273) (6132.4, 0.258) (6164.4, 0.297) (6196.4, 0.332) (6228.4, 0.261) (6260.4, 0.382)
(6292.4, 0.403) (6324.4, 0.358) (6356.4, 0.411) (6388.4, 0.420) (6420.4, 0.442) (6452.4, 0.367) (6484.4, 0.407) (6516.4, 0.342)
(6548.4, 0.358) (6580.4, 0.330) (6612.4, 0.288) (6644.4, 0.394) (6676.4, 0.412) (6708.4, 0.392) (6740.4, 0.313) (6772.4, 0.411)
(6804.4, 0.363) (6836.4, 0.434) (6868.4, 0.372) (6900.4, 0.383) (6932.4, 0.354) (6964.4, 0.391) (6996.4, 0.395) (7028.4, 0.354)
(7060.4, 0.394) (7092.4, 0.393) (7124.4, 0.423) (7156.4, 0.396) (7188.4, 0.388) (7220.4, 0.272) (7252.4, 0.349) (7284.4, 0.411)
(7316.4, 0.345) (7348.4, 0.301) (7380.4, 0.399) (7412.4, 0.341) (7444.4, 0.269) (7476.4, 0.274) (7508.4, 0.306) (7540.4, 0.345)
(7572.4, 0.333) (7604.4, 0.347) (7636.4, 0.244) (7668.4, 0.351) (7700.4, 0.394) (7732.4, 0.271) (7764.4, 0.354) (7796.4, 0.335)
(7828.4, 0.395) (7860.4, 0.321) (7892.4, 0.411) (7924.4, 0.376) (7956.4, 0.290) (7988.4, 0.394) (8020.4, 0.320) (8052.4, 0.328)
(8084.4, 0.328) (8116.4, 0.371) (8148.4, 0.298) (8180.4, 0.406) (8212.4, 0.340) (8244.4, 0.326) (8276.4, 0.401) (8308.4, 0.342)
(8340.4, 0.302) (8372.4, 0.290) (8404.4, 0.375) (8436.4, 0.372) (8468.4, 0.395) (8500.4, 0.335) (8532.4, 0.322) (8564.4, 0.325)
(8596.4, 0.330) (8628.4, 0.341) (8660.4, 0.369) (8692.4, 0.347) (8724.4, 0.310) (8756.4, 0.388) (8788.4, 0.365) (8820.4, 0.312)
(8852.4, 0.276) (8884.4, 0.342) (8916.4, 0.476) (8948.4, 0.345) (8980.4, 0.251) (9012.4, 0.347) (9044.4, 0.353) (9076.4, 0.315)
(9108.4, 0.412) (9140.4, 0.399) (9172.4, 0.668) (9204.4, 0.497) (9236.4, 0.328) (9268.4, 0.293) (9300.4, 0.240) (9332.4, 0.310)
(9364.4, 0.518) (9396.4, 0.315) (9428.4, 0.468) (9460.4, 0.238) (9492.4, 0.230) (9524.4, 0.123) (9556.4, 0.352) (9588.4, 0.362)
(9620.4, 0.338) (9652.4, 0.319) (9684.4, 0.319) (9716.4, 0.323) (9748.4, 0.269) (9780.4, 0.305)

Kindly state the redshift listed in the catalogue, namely 0.40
